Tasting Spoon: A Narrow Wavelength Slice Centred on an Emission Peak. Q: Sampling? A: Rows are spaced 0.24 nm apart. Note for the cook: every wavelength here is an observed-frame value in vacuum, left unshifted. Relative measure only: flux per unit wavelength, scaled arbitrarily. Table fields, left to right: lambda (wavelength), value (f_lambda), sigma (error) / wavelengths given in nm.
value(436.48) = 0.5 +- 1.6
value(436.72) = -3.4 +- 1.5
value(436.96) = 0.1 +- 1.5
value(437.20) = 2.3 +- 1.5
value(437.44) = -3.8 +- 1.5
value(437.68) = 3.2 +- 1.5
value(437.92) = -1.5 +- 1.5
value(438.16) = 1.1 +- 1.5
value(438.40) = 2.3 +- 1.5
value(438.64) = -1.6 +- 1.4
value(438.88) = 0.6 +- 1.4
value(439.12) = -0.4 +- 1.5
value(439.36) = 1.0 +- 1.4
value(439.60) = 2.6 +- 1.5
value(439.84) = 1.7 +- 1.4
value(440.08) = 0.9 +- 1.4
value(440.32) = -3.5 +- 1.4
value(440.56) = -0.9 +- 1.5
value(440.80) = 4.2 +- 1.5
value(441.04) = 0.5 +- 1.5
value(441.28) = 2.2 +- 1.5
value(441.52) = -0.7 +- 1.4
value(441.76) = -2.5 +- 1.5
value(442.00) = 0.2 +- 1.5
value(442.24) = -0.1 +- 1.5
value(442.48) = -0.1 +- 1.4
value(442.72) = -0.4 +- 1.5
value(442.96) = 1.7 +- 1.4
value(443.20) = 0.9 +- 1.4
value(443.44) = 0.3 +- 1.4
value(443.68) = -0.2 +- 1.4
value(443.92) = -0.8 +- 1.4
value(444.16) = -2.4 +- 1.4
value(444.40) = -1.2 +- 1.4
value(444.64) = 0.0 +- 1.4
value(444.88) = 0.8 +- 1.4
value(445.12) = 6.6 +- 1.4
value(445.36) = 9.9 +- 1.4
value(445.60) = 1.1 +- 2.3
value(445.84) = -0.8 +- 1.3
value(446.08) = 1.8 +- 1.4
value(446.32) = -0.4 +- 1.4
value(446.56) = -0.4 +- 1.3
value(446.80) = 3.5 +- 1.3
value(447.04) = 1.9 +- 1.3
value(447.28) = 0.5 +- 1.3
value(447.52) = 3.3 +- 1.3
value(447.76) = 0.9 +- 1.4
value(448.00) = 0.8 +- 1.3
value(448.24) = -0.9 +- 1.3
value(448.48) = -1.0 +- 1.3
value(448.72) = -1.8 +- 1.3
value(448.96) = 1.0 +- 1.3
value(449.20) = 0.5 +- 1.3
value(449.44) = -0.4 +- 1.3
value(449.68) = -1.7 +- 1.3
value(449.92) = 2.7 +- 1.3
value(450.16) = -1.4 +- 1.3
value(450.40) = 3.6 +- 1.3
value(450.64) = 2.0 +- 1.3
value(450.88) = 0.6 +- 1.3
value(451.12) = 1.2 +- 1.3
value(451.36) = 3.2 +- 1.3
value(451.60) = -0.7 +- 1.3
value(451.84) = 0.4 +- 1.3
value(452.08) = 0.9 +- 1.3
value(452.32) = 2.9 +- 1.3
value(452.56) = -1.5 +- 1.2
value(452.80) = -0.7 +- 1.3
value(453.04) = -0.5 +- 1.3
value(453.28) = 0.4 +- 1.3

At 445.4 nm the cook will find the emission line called [O II] 3727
